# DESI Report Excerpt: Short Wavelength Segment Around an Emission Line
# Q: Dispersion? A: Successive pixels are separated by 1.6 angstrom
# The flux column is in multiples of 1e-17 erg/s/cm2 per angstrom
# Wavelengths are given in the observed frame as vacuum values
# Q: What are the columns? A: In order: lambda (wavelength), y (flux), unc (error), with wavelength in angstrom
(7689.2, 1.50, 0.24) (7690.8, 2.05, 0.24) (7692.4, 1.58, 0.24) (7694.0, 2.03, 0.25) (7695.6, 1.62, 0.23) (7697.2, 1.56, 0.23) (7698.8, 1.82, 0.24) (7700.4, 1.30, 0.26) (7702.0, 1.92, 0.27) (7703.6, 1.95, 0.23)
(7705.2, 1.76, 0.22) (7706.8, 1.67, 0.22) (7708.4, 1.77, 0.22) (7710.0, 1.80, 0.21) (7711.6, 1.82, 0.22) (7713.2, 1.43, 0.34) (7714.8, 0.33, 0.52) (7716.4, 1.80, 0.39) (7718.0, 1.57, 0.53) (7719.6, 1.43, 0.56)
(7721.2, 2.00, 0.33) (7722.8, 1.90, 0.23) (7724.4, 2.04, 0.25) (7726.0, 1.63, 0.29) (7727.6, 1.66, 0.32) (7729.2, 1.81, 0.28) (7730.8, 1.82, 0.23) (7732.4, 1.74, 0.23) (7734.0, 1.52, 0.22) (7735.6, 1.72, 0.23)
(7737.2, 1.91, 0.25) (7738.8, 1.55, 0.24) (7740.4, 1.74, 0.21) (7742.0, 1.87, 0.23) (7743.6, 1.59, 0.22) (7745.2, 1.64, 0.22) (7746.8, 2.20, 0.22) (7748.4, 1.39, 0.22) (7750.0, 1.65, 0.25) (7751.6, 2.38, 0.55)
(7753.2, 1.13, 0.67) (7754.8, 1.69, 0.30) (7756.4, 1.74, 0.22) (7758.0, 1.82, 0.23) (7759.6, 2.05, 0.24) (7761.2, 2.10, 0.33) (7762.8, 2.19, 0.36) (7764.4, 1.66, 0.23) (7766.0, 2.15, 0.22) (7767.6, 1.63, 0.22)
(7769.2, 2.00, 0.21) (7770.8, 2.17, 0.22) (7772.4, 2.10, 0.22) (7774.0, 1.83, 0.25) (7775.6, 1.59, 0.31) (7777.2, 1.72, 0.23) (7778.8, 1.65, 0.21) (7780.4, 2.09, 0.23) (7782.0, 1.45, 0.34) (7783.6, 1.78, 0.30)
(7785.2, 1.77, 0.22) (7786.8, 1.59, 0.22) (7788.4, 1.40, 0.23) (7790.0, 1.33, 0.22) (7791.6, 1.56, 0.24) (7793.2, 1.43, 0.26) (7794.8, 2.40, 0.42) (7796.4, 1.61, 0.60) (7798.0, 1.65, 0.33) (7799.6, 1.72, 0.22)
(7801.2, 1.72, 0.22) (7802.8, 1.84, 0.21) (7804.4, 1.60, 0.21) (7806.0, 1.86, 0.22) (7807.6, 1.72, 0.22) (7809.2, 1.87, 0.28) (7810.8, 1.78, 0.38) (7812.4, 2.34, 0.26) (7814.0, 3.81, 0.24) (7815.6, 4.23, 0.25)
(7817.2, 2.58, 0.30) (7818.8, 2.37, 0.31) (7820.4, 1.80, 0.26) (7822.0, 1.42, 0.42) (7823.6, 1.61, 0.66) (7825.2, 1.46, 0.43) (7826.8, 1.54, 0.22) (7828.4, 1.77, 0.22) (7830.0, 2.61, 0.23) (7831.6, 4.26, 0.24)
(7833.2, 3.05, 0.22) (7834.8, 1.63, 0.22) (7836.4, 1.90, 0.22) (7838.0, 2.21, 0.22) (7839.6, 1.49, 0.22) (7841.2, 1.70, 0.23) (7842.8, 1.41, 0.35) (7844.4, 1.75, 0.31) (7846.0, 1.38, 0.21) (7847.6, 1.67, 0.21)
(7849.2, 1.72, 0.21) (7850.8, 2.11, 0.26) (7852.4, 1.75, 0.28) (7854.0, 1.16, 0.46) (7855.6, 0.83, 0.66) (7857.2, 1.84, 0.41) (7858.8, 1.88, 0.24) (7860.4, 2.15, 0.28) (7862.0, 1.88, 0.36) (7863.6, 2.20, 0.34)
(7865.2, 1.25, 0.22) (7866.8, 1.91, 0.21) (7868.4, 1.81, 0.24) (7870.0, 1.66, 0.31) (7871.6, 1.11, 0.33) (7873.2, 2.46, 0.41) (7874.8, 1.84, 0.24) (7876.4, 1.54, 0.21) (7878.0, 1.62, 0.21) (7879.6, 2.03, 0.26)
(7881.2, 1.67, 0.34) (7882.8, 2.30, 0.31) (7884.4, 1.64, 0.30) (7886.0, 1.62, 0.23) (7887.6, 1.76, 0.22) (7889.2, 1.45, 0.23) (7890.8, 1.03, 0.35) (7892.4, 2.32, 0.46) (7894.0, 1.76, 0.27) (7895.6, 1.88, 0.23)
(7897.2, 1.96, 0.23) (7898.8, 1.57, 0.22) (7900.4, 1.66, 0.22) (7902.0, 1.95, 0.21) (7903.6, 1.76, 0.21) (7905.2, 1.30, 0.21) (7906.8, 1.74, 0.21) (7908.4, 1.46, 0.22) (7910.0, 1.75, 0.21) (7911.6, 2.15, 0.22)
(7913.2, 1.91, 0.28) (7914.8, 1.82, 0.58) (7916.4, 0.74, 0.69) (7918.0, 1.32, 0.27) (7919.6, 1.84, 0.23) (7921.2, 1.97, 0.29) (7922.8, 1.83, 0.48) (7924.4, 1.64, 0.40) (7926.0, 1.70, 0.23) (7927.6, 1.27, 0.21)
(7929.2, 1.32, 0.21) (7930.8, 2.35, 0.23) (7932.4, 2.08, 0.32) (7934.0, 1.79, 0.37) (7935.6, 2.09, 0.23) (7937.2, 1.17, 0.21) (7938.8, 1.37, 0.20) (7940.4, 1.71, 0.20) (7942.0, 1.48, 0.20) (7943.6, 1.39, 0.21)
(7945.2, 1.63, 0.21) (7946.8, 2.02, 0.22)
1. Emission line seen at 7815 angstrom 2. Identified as [S II] 6716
